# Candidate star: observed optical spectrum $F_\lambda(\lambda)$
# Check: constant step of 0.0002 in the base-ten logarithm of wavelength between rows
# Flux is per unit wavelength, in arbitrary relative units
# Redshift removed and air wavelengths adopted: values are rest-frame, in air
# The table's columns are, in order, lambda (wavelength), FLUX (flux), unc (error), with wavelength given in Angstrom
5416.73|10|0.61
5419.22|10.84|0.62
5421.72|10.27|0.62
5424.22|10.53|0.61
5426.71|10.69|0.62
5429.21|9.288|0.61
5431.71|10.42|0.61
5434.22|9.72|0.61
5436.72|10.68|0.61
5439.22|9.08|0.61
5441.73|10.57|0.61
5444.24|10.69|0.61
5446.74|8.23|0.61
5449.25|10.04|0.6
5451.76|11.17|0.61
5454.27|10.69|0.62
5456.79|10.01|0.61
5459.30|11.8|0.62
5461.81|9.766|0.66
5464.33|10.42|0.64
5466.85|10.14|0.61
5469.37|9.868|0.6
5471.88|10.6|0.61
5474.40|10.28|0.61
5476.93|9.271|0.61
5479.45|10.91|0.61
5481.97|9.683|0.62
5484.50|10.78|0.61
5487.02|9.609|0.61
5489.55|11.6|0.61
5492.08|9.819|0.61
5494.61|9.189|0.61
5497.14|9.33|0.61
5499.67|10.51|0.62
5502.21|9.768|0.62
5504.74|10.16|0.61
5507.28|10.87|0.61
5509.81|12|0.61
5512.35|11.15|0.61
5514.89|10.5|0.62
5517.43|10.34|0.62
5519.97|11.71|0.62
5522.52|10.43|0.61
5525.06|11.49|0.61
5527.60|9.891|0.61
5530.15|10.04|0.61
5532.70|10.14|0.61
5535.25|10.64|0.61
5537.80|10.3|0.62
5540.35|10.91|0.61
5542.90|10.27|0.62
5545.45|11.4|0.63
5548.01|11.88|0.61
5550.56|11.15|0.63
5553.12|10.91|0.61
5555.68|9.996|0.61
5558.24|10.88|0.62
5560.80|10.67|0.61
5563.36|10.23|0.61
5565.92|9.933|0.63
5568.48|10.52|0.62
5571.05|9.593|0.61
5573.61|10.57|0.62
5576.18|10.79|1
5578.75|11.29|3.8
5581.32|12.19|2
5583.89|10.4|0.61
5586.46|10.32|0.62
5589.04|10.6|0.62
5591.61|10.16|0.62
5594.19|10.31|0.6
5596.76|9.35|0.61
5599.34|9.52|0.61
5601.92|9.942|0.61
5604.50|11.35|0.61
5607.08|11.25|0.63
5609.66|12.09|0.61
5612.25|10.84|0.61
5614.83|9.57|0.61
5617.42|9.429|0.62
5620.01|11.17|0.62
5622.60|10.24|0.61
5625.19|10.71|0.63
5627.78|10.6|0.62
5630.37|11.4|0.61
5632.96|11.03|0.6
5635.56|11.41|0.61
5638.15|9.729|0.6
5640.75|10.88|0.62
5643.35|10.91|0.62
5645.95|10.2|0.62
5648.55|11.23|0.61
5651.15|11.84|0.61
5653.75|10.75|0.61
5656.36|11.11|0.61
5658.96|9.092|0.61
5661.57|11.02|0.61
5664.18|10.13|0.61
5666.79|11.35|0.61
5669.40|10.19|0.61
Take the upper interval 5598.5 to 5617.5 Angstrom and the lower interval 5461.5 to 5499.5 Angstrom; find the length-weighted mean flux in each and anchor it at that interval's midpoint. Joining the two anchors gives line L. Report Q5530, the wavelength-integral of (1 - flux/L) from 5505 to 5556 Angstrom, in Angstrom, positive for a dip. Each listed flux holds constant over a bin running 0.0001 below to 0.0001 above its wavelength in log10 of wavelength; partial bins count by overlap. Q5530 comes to -2.5 Angstrom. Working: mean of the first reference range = 10.1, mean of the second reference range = 10.6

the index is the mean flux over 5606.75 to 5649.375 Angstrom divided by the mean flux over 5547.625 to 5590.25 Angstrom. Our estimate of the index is 1.0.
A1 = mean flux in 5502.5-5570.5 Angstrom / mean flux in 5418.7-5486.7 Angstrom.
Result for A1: 1.0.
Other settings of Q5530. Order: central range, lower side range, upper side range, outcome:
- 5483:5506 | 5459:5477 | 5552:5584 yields 0.6 Angstrom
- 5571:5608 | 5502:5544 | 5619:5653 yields 0.8 Angstrom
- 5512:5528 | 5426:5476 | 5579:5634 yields -0.7 Angstrom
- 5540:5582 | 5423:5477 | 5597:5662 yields -1.1 Angstrom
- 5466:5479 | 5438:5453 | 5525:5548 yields 0.1 Angstrom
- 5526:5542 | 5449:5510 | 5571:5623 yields 0.1 Angstrom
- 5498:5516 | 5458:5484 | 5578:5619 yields -0.6 Angstrom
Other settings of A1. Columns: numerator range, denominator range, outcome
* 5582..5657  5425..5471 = 1.04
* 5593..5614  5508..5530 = 0.97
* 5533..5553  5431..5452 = 1.09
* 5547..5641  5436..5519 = 1.03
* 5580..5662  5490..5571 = 1.01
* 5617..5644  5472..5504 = 1.06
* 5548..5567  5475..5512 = 1.04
